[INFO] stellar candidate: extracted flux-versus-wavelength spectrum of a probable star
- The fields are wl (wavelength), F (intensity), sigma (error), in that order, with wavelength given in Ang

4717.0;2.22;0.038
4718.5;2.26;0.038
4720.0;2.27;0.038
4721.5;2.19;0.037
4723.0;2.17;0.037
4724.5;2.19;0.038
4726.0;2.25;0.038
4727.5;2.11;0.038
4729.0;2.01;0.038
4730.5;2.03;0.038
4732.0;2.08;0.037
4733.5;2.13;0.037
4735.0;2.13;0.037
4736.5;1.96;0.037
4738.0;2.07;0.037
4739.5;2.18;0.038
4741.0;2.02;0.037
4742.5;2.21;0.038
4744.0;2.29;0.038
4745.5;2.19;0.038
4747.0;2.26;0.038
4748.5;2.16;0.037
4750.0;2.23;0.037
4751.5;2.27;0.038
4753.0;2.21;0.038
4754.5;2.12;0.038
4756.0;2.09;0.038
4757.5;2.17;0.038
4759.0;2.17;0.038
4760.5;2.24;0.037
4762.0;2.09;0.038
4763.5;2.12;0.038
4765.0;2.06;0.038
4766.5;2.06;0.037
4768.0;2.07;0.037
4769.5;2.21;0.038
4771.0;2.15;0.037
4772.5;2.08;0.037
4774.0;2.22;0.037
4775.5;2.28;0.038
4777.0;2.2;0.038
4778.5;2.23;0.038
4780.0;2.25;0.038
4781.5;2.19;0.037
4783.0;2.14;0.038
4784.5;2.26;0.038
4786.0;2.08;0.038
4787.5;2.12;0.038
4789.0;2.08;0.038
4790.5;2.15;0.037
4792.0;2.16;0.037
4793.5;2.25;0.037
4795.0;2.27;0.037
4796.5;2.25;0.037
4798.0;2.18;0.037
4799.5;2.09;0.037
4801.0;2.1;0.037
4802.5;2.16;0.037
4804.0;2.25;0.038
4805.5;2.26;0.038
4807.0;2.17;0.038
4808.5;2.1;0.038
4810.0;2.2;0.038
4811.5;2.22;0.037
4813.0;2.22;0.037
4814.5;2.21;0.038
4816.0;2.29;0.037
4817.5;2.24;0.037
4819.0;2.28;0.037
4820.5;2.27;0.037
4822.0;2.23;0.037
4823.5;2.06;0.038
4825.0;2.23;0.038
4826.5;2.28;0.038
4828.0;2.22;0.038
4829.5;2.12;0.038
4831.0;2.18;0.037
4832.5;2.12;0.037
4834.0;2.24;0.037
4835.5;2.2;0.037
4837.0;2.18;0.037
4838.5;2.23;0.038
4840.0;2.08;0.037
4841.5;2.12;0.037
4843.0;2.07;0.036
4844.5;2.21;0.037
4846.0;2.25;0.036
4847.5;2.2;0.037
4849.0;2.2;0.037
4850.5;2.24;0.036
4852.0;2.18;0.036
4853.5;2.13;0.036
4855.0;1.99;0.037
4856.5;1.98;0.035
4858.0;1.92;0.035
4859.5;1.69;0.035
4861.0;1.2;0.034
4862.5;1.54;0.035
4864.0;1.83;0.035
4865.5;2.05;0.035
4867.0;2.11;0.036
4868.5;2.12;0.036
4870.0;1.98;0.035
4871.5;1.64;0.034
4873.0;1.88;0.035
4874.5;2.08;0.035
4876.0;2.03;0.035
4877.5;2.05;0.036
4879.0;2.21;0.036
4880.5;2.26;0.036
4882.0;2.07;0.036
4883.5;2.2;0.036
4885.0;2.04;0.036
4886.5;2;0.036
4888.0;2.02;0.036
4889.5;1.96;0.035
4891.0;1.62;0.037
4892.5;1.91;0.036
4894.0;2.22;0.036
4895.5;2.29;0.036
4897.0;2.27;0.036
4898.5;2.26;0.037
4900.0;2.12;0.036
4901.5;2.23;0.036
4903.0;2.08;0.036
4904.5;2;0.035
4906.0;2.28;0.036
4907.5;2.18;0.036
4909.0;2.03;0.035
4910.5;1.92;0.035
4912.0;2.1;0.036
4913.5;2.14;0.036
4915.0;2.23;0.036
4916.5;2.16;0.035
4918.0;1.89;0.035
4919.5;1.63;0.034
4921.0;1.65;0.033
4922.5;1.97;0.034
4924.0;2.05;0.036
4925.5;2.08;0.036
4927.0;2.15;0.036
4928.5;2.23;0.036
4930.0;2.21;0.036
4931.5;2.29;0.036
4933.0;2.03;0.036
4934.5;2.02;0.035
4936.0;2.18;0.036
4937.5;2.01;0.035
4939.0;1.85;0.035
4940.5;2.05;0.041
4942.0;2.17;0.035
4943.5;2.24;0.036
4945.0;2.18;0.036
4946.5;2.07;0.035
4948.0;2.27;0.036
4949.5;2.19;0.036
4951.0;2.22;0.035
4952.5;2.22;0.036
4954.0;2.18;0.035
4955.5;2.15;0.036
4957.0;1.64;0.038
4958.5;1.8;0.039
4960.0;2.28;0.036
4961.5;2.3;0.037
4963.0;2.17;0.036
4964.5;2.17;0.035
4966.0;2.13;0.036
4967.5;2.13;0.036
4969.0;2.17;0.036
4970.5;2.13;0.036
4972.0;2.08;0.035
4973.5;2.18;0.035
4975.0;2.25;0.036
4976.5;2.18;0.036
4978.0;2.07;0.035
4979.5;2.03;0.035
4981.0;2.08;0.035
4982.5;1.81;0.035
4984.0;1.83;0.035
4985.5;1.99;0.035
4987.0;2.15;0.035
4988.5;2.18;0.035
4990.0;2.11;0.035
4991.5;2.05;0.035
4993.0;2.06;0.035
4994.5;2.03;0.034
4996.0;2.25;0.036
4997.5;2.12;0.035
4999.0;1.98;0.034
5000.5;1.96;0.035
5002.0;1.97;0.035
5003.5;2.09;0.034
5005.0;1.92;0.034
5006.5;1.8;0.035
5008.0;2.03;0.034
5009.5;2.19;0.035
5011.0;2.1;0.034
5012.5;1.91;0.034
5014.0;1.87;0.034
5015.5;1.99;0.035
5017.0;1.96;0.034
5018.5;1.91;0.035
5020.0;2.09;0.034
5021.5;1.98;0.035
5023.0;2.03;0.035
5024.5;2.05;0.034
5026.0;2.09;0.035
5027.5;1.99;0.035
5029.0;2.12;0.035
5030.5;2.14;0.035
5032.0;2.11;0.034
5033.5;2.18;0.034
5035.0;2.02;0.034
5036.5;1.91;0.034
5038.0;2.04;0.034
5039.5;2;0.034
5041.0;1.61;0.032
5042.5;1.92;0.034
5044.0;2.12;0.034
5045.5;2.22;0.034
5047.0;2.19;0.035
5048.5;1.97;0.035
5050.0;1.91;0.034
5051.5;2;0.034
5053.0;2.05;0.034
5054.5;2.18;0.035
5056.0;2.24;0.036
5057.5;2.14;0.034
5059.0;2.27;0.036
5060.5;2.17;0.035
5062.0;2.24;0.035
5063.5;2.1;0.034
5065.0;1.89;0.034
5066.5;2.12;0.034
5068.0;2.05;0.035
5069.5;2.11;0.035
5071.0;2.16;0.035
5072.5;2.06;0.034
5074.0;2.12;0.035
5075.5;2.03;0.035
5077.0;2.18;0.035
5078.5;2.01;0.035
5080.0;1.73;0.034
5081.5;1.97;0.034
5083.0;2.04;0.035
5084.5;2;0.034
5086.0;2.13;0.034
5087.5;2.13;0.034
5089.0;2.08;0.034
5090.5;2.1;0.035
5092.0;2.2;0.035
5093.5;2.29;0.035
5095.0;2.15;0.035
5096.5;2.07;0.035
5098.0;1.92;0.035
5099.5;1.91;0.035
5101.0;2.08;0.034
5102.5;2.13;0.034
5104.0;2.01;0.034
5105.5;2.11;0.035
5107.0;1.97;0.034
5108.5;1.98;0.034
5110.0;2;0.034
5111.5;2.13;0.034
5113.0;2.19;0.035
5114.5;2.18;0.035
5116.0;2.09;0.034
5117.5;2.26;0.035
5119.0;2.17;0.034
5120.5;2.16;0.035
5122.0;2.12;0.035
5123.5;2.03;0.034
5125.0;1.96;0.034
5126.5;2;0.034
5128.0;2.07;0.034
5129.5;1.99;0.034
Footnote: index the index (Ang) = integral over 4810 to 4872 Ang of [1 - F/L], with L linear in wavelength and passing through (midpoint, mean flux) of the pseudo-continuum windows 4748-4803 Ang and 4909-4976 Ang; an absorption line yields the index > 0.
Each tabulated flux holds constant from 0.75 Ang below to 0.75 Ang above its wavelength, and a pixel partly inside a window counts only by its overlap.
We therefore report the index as 1.3 Ang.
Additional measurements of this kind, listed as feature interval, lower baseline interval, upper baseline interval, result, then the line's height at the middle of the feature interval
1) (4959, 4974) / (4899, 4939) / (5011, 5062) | -0.8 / 2.06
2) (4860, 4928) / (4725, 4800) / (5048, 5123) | 3.6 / 2.13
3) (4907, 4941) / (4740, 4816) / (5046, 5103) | 1.4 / 2.13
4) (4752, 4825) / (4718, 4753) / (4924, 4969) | -0.9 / 2.15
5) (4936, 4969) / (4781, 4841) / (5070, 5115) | 0.2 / 2.13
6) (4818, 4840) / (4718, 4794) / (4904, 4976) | -0.7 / 2.13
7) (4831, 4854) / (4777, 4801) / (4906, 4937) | -0.5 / 2.13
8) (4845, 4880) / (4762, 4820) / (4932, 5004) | 2.7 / 2.14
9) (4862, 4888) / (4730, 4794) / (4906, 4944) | 1.0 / 2.09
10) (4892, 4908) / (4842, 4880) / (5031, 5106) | -1.3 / 2.01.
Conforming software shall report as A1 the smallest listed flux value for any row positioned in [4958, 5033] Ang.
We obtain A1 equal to 1.8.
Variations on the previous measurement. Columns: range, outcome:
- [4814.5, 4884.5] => 1.2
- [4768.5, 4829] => 2.06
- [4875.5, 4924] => 1.62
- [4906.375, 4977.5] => 1.63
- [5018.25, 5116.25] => 1.61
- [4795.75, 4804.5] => 2.09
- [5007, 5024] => 1.87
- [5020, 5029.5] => 1.98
